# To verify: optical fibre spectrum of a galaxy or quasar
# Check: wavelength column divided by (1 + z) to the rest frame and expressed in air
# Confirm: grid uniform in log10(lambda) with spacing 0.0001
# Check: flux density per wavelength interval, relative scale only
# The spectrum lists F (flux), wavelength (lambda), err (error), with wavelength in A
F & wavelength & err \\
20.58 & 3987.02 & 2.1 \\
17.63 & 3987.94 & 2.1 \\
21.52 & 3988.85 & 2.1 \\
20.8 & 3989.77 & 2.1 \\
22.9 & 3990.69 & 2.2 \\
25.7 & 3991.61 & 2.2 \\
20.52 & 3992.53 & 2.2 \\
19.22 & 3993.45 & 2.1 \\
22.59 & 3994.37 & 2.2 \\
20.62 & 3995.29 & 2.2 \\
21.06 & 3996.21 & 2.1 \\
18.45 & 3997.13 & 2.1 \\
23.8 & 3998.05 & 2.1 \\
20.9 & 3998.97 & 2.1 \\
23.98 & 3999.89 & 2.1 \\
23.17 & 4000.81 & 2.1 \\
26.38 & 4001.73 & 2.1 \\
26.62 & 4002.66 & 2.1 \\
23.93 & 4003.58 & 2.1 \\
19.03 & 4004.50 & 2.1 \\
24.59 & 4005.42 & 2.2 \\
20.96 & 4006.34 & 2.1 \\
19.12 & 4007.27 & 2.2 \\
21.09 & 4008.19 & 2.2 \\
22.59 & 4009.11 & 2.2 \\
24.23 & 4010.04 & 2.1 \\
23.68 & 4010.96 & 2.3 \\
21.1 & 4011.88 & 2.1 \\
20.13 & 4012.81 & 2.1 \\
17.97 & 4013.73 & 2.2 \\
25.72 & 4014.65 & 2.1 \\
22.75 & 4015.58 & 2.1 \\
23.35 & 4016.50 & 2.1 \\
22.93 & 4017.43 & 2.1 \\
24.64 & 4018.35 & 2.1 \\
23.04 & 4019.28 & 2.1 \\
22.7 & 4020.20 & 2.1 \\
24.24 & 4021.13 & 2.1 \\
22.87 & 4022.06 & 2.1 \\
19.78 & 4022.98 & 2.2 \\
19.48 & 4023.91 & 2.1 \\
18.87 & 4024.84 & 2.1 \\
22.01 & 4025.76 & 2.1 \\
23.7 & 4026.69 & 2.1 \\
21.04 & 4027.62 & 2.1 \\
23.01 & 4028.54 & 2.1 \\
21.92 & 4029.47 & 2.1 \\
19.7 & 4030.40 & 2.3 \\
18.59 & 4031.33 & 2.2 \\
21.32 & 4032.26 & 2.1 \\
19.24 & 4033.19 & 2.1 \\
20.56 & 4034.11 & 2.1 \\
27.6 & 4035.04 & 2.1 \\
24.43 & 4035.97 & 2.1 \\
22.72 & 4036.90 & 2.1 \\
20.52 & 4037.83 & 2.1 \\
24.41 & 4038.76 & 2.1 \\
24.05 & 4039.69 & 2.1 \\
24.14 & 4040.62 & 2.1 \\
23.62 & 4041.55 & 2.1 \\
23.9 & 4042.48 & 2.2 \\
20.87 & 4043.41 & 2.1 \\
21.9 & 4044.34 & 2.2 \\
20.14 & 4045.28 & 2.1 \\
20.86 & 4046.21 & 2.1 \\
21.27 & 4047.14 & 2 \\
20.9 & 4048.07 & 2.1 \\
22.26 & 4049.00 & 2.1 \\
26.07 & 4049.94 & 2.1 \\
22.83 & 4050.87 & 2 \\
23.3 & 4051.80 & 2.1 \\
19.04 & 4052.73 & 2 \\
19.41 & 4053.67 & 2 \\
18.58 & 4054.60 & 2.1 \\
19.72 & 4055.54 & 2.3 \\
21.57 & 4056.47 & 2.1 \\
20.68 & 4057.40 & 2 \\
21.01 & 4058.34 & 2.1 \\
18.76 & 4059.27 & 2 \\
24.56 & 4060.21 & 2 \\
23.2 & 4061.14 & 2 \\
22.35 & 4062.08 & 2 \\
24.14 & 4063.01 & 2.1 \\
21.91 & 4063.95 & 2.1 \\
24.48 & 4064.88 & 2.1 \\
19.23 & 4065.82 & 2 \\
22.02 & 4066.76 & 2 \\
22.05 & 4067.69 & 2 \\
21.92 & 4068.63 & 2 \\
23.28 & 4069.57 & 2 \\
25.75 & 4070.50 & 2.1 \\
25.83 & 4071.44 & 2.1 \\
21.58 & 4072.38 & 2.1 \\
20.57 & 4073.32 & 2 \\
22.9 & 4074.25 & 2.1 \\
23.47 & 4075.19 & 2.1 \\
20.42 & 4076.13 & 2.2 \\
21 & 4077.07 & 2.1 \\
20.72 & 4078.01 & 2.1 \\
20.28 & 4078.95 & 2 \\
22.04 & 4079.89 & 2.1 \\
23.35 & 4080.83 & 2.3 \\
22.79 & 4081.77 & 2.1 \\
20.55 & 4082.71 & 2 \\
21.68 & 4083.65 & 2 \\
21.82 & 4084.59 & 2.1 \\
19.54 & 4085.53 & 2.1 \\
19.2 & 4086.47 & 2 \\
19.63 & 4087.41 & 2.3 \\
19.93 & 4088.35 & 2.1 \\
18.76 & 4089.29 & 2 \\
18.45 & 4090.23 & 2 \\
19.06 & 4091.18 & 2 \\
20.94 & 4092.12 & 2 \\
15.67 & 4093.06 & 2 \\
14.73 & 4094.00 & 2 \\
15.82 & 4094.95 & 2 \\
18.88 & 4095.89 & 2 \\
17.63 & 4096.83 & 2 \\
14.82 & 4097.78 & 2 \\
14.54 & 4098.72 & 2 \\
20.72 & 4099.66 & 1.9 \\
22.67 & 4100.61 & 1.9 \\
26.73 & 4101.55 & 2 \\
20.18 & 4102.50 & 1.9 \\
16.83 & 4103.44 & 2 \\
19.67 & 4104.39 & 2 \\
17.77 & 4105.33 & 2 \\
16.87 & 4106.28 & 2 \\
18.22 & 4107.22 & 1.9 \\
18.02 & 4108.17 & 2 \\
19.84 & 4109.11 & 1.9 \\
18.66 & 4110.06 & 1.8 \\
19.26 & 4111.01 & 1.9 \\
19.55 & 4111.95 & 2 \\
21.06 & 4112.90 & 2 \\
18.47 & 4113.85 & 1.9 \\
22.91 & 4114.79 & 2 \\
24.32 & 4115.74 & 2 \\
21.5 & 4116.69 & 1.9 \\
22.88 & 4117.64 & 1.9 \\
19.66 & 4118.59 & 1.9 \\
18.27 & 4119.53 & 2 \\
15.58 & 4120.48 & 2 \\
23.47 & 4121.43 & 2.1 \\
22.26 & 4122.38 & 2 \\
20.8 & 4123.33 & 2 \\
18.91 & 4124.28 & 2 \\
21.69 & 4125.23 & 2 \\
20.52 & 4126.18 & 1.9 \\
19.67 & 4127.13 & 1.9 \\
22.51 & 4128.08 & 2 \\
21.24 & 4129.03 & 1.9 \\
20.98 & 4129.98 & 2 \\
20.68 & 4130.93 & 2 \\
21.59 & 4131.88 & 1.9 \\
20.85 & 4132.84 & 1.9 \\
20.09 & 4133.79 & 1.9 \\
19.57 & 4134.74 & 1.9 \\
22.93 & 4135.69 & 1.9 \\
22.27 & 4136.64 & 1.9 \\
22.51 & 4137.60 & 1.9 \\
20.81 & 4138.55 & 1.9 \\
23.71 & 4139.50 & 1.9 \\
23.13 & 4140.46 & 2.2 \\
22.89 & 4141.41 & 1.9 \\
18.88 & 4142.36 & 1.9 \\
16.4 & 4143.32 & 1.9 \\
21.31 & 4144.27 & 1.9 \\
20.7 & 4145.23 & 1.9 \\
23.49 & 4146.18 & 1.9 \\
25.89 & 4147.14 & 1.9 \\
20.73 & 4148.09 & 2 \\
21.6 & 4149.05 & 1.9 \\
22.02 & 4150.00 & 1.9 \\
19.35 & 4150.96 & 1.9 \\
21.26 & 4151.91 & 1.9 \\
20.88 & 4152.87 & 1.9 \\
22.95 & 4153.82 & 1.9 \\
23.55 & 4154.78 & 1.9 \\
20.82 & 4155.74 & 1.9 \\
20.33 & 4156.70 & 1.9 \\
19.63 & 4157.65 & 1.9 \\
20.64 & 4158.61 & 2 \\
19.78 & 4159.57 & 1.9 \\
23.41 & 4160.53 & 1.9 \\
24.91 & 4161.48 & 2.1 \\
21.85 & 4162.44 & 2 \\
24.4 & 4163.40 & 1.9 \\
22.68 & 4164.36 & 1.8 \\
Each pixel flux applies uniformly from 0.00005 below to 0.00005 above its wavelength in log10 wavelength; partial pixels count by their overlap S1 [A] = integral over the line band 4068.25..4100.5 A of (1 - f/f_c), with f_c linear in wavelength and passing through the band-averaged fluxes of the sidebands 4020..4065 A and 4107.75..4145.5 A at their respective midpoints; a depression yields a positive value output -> 1.6 A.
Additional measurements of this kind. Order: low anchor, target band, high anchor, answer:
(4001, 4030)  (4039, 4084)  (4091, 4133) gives -2.00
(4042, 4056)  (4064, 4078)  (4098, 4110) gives -1.27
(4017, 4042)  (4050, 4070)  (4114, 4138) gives 0.16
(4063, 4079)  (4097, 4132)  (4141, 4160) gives 2.60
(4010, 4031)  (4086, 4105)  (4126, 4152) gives 2.53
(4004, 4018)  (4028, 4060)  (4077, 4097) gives -1.18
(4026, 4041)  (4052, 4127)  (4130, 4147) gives 4.54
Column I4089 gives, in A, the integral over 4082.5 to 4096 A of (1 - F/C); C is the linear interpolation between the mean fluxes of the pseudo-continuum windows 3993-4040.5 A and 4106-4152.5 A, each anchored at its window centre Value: 1.50 A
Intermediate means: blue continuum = 22.2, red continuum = 20.8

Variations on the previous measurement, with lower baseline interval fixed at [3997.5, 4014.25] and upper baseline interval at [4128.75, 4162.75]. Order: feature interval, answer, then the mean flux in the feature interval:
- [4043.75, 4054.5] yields 0.3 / 21.5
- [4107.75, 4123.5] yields 0.9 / 20.4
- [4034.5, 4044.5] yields -0.6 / 23.5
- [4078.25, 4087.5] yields 0.3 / 21.1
